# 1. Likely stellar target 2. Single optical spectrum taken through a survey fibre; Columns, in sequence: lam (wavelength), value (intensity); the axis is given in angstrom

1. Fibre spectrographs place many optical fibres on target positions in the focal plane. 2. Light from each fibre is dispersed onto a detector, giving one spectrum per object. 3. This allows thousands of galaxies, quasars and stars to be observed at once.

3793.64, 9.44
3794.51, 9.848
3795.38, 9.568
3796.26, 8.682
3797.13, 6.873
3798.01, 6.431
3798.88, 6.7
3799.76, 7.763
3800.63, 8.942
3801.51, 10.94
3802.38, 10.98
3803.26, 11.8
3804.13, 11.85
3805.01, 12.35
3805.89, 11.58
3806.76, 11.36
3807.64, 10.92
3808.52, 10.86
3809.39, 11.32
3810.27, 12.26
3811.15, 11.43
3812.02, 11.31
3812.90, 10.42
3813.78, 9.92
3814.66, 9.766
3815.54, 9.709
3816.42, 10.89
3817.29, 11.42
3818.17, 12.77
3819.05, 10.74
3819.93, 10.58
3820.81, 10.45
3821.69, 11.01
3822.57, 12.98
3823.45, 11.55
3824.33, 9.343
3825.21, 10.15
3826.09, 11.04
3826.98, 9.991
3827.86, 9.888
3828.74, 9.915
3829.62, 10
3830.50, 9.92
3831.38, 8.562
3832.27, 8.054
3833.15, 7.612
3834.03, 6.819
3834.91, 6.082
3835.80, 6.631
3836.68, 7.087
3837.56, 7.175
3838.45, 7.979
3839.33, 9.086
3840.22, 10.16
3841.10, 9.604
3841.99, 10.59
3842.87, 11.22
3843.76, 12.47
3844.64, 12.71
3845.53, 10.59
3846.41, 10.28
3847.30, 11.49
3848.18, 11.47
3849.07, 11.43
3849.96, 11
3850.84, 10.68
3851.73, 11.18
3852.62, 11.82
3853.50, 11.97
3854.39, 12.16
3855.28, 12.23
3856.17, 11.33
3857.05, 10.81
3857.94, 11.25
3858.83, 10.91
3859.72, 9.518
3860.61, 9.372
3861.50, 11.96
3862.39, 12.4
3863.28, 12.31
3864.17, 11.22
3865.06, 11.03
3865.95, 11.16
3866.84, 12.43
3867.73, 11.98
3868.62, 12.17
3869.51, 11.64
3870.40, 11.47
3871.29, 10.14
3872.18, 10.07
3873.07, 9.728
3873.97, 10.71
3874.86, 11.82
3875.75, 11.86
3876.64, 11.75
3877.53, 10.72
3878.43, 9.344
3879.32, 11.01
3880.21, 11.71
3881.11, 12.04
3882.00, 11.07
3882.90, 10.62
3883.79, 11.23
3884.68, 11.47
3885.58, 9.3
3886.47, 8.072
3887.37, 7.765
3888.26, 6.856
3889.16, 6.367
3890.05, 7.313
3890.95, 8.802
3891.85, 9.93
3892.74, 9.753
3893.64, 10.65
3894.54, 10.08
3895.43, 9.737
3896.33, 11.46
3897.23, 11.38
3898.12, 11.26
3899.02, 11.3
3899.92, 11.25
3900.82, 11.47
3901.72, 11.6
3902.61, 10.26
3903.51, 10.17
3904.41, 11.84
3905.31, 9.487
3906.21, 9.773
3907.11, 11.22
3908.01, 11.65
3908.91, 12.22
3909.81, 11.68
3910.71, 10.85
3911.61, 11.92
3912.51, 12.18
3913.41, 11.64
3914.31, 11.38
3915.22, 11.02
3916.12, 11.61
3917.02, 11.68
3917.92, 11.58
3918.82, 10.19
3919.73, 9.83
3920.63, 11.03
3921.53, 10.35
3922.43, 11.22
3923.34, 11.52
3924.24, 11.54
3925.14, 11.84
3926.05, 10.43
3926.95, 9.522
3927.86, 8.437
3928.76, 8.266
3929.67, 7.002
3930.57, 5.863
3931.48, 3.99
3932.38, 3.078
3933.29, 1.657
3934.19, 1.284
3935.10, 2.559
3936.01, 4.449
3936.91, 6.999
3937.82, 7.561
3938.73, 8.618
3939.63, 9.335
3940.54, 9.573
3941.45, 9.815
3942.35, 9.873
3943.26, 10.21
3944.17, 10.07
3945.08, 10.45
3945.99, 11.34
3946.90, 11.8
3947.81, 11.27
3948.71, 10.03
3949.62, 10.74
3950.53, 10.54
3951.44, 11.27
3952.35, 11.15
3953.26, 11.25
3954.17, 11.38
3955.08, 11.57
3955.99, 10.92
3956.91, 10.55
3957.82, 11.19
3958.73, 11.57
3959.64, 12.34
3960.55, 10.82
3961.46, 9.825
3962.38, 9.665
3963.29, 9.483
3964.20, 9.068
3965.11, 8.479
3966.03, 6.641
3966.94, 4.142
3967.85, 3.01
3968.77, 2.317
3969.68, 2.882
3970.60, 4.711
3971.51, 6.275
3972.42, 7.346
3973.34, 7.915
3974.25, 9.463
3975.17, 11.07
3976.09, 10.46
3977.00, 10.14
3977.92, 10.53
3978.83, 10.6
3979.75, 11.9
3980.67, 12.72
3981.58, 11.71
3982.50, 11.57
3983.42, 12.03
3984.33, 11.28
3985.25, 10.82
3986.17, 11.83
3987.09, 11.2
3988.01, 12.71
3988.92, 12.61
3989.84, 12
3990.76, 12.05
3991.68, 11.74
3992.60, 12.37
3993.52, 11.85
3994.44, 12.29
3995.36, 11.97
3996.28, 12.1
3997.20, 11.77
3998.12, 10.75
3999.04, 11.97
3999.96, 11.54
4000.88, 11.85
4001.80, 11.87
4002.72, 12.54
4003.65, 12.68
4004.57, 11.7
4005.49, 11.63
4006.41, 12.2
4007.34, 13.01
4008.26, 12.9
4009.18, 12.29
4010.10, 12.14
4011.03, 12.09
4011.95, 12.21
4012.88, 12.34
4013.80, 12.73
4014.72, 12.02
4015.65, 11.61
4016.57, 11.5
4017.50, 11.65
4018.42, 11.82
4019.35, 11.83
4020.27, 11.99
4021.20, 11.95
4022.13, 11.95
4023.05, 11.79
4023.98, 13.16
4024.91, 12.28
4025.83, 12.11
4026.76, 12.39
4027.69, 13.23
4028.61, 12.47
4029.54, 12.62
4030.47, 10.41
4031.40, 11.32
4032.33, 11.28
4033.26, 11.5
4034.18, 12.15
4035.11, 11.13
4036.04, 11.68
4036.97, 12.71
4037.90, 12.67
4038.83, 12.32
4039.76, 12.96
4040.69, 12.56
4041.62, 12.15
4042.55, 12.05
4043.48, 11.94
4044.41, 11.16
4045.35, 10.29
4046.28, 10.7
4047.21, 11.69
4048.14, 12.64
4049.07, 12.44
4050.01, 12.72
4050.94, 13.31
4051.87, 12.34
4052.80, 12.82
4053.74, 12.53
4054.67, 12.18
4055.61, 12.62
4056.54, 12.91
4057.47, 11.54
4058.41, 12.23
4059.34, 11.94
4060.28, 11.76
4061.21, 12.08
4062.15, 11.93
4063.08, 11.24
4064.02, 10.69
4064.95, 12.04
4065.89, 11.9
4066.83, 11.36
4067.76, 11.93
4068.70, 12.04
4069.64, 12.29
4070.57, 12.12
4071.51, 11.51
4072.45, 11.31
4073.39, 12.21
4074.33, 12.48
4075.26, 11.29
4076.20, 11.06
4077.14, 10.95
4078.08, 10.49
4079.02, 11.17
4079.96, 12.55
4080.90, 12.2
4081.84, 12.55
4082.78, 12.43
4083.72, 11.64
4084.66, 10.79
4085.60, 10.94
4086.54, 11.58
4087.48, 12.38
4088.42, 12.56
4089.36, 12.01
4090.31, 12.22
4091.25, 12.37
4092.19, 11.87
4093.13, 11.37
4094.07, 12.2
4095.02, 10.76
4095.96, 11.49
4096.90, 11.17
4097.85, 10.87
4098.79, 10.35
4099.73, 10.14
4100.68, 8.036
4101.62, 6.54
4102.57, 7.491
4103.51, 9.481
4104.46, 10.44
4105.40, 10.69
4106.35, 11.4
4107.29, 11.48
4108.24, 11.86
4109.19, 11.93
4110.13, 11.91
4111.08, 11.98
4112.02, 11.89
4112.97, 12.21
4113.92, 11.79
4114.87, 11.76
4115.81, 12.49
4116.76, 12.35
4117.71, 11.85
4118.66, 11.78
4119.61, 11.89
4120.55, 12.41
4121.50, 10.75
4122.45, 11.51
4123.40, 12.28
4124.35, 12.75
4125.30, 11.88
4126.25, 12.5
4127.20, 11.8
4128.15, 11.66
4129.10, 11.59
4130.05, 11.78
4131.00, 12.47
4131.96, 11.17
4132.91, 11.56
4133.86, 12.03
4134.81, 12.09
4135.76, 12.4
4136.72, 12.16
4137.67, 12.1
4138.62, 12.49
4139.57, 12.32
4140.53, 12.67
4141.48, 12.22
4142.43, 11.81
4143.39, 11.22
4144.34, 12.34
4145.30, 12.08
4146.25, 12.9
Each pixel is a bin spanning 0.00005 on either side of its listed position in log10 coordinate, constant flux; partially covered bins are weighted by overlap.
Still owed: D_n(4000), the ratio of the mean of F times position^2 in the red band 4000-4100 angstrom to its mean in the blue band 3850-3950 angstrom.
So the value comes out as 1.3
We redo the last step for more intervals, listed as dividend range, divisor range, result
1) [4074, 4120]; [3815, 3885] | 1.21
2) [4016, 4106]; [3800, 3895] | 1.24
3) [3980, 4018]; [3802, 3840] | 1.30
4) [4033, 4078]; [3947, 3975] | 1.40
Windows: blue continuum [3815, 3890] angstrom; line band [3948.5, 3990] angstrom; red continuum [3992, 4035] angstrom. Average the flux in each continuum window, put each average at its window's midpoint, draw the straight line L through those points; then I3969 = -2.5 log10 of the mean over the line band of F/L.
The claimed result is 0.18 mag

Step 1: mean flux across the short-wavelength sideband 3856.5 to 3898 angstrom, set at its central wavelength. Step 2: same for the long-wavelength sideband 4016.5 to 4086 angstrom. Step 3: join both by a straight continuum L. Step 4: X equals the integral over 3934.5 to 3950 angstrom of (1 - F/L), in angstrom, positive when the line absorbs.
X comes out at 2.9 angstrom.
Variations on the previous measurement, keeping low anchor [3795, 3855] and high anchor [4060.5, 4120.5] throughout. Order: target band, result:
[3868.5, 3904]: 0.4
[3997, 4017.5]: -1.9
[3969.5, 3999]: 0.5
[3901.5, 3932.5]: 1.0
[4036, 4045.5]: -0.8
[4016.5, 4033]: -1.3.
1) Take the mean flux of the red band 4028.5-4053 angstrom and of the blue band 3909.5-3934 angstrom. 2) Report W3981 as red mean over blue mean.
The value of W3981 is 1.25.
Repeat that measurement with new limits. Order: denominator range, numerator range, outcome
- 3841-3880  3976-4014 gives 1.06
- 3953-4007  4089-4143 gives 1.11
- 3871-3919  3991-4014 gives 1.14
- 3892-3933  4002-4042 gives 1.18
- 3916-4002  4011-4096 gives 1.23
